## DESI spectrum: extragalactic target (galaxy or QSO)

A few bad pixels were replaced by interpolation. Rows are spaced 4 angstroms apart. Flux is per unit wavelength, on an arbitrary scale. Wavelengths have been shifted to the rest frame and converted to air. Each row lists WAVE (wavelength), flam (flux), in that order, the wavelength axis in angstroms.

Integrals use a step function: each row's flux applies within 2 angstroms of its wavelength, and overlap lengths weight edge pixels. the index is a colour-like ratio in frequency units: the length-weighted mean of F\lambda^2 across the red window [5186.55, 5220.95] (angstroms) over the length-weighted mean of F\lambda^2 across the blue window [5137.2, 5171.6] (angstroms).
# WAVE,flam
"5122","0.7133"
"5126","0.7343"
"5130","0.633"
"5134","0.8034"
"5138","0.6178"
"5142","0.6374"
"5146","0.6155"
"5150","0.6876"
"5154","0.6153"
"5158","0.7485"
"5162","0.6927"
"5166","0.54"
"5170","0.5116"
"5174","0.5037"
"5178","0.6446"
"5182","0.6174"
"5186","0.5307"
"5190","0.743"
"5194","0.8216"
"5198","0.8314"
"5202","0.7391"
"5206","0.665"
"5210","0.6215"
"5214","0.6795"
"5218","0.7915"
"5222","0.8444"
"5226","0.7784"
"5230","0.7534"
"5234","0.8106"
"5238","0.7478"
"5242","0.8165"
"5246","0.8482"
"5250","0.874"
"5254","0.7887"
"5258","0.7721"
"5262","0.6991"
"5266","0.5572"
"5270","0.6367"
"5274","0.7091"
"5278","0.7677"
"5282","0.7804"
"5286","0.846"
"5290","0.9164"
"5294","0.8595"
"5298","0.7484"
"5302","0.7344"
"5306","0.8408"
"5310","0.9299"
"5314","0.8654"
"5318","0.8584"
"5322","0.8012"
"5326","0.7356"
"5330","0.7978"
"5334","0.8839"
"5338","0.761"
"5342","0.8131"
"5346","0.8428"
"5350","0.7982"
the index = 1.2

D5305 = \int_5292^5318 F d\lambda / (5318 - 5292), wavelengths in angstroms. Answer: 0.832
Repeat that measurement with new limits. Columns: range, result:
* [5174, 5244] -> 0.725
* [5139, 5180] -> 0.62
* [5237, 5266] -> 0.778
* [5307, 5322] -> 0.871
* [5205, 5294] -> 0.763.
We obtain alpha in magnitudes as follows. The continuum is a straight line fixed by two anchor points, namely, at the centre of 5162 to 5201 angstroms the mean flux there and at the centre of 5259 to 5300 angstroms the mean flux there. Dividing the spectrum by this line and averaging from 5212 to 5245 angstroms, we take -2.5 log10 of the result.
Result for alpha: -0.124 mag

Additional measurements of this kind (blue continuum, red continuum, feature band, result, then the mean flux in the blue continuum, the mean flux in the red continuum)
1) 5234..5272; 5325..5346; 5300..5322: -0.069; 0.752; 0.806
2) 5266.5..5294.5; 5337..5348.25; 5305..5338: -0.051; 0.772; 0.809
